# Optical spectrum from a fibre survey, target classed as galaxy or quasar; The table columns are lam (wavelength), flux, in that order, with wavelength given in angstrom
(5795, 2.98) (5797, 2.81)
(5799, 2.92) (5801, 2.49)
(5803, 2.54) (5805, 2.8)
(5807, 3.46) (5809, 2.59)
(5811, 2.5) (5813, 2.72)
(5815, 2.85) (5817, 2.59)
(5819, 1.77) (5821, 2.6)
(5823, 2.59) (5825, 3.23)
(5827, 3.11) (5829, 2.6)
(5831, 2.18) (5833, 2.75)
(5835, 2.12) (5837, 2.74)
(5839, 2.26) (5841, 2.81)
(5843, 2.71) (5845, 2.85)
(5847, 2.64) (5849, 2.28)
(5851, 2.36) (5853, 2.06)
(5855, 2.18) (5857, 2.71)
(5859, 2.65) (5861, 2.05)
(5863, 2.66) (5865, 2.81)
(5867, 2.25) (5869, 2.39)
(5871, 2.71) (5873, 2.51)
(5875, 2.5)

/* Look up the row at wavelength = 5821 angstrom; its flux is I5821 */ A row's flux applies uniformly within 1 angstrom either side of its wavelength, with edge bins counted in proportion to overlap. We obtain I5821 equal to 2.6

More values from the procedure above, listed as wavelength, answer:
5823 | 2.59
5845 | 2.85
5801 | 2.49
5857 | 2.71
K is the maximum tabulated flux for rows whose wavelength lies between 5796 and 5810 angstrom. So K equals 3.46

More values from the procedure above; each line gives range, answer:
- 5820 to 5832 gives 3.23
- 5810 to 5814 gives 2.72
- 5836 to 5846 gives 2.85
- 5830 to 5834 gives 2.75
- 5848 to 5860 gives 2.71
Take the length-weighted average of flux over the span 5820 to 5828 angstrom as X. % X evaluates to 2.88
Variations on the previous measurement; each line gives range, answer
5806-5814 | 2.82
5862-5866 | 2.74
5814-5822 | 2.45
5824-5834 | 2.77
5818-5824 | 2.32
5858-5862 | 2.35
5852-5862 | 2.33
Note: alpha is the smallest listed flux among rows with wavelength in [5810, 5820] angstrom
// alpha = 1.77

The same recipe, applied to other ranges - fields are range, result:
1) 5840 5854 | 2.06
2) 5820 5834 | 2.18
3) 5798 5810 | 2.49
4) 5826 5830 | 2.6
